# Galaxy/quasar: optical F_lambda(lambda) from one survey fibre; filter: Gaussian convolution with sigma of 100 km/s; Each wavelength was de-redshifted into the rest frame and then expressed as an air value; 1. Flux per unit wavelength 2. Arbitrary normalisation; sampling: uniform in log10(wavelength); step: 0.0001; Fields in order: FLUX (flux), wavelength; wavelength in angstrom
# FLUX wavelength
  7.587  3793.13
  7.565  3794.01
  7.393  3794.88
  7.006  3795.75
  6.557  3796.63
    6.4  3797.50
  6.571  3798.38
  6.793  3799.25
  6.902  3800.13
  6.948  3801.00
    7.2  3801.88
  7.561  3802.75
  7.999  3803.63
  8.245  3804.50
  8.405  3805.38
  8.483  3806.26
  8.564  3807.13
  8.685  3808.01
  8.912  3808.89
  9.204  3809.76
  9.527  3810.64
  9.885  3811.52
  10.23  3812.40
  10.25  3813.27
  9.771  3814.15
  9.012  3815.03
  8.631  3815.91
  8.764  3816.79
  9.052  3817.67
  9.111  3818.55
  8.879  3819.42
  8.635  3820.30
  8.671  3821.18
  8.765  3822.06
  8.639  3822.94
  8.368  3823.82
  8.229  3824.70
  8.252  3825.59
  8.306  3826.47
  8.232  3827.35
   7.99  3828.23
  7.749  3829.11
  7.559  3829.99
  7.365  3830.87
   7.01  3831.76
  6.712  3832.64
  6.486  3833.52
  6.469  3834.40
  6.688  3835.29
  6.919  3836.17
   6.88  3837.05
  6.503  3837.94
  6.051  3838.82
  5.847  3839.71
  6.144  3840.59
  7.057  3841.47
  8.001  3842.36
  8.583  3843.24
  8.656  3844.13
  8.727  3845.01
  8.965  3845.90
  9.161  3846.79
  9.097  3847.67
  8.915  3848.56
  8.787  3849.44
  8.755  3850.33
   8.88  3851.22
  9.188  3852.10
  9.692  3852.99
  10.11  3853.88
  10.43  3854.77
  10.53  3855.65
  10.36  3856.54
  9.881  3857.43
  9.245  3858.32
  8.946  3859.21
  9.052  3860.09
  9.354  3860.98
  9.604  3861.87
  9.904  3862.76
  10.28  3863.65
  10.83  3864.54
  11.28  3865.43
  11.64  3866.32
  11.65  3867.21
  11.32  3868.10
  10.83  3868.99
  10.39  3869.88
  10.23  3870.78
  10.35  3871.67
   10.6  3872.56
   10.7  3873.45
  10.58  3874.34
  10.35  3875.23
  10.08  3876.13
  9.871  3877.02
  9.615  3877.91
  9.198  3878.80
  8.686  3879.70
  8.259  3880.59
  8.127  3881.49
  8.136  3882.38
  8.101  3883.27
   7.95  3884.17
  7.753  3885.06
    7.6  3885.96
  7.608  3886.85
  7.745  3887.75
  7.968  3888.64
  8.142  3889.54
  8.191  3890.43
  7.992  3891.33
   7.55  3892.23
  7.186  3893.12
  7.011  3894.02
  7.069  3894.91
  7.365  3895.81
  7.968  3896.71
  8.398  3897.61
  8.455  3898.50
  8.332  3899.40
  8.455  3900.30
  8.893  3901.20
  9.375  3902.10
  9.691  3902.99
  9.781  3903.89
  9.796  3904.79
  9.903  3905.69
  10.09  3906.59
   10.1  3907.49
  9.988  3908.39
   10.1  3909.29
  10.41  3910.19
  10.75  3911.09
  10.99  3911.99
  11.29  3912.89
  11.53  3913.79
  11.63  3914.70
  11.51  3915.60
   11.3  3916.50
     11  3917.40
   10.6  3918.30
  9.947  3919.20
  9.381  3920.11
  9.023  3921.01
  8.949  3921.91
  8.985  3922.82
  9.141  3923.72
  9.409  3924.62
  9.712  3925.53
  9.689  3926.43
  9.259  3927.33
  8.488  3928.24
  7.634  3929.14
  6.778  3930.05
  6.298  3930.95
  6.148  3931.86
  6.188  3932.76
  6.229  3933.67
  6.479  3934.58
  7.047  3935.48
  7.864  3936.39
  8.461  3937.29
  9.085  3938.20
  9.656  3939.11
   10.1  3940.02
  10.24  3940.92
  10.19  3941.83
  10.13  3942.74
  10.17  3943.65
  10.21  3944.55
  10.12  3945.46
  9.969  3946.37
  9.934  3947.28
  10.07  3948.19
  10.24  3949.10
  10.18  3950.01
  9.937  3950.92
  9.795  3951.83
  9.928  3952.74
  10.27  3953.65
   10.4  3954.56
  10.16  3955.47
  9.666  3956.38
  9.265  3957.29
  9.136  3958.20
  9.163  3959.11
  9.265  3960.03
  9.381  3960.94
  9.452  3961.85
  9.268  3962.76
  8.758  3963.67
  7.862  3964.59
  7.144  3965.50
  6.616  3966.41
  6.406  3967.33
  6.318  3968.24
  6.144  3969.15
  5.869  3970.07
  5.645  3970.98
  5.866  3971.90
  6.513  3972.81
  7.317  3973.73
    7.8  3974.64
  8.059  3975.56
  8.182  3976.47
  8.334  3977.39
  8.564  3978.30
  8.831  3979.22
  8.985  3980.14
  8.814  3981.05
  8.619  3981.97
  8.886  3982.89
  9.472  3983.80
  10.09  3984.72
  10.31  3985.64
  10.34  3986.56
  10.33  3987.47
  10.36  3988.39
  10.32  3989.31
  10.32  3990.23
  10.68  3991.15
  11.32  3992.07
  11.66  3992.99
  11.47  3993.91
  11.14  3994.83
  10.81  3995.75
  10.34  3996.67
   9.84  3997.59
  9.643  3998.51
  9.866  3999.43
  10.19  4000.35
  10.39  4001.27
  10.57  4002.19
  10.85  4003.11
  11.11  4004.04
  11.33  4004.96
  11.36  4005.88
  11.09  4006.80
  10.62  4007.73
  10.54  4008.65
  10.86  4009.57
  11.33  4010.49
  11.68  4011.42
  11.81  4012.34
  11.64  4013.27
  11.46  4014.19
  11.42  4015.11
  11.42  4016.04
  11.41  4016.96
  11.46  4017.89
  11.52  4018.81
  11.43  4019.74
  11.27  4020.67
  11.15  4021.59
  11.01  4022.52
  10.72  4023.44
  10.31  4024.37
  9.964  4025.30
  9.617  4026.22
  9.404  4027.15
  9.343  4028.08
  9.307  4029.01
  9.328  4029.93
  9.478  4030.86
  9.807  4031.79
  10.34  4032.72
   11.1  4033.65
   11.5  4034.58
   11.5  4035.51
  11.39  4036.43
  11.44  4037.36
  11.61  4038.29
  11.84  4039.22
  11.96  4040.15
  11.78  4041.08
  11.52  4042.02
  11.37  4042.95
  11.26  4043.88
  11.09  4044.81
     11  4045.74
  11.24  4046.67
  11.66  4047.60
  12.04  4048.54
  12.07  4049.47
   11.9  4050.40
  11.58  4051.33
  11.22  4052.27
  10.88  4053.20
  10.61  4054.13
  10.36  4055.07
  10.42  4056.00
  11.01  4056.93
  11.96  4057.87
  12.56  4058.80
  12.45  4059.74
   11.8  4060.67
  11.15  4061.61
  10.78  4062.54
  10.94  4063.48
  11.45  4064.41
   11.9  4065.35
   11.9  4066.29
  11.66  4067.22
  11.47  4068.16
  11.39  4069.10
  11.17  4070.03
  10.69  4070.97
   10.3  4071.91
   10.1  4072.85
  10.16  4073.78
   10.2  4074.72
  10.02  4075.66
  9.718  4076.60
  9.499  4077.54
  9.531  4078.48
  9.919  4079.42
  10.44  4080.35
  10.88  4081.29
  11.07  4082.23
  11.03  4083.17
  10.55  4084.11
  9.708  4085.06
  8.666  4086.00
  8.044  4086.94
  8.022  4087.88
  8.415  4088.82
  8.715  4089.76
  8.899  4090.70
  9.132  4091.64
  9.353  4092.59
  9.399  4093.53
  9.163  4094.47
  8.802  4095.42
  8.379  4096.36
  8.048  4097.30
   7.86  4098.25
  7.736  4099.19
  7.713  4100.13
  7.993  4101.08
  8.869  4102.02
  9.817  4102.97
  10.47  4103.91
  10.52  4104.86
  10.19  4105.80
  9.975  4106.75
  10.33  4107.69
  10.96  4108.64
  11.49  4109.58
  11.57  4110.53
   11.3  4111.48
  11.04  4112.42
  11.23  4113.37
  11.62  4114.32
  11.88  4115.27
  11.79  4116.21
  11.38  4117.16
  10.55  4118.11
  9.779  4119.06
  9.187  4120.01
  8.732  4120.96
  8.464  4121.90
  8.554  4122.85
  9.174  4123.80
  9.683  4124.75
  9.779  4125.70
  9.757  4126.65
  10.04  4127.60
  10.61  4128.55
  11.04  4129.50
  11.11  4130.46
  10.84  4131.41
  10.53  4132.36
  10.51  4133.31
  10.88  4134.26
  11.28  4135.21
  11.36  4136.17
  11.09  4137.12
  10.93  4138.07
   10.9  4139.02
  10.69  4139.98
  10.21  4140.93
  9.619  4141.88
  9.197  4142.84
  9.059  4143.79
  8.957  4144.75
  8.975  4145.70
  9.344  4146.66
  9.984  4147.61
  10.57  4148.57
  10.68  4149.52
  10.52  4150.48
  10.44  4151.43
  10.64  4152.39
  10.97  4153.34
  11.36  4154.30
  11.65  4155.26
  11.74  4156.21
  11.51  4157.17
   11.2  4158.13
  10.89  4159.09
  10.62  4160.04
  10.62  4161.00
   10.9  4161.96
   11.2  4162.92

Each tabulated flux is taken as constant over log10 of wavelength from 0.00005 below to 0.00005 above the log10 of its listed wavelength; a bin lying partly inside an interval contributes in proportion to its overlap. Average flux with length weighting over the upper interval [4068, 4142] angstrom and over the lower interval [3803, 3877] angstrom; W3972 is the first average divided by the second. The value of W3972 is 1.1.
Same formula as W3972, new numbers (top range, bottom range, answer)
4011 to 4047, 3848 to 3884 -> 1.12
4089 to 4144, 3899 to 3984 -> 1.11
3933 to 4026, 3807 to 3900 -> 1.10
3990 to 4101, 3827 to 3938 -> 1.19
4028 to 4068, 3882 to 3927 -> 1.22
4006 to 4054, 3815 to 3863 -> 1.32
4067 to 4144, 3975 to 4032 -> 0.97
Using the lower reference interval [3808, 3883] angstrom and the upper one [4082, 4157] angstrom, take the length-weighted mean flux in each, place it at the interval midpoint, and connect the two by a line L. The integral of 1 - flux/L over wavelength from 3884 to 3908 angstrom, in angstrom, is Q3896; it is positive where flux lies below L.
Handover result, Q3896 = 2.00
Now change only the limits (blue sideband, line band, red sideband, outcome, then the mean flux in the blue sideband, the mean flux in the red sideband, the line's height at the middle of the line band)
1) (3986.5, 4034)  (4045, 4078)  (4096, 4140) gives -2.1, 10.7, 10.2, 10.4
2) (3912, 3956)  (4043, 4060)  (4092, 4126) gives -3.0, 9.41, 9.8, 9.67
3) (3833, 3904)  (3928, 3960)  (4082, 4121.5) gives 0.3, 8.81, 9.74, 9.11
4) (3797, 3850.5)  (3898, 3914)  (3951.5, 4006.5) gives -2.1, 8.08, 9.25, 8.7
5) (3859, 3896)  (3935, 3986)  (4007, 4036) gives 6.4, 9.18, 10.8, 10.1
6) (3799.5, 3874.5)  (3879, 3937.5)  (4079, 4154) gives 2.1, 8.81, 9.97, 9.1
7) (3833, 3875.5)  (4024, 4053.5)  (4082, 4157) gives -3.6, 9.14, 10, 9.75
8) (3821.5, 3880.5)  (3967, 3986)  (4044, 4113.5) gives 3.6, 8.93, 10.3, 9.71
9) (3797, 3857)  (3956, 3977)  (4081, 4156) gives 3.0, 8.27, 10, 9.1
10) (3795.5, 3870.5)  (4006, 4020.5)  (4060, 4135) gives -2.5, 8.6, 10.1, 9.63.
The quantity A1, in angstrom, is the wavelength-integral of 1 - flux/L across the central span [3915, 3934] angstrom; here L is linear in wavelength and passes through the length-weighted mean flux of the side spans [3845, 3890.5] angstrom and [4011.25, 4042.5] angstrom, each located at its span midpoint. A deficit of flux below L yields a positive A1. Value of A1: 2.1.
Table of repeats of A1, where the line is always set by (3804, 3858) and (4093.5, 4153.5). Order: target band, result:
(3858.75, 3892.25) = -2.7 angstrom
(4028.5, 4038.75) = -1.1 angstrom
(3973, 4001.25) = -1.1 angstrom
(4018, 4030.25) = -1.1 angstrom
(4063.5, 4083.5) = -1.8 angstrom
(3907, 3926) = -2.9 angstrom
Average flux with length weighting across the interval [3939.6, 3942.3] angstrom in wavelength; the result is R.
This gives 10.2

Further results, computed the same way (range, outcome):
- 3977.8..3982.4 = 8.76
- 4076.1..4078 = 9.6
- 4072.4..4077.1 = 10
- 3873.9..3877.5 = 10.2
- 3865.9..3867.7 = 11.6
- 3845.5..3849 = 9.04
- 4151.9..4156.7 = 11.3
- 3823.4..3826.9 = 8.27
